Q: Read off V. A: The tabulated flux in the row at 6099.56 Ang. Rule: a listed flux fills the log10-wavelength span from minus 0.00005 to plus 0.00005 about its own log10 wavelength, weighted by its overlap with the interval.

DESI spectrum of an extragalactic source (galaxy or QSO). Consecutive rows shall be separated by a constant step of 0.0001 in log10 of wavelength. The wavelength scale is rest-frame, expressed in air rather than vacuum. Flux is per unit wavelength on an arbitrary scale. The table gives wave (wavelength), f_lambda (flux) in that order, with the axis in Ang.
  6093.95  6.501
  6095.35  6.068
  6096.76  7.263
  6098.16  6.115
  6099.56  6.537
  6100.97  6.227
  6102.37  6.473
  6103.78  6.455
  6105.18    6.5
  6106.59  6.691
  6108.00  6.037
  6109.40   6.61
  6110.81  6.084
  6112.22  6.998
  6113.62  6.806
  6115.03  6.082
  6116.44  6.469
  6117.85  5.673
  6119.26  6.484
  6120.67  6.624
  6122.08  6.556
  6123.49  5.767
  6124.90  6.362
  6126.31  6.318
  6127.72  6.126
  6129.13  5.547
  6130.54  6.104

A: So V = 6.537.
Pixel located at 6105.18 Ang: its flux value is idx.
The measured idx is 6.5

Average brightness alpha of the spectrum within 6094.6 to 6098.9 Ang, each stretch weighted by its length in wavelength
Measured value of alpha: 6.49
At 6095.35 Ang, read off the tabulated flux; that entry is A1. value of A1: 6.068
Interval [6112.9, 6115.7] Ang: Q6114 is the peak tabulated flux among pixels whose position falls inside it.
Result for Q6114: 6.806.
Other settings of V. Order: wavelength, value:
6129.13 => 5.547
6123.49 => 5.767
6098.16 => 6.115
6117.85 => 5.673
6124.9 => 6.362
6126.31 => 6.318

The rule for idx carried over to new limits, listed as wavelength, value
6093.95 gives 6.501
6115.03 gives 6.082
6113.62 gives 6.806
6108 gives 6.037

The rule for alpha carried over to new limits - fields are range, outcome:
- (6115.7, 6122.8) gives 6.35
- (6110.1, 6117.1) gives 6.49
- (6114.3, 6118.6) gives 6.07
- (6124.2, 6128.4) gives 6.27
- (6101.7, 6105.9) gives 6.47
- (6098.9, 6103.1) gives 6.4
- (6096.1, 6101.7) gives 6.54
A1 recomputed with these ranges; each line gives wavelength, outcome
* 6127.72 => 6.126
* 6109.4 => 6.61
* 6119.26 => 6.484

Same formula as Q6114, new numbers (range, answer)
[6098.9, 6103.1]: 6.537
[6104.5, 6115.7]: 6.998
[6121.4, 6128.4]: 6.556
